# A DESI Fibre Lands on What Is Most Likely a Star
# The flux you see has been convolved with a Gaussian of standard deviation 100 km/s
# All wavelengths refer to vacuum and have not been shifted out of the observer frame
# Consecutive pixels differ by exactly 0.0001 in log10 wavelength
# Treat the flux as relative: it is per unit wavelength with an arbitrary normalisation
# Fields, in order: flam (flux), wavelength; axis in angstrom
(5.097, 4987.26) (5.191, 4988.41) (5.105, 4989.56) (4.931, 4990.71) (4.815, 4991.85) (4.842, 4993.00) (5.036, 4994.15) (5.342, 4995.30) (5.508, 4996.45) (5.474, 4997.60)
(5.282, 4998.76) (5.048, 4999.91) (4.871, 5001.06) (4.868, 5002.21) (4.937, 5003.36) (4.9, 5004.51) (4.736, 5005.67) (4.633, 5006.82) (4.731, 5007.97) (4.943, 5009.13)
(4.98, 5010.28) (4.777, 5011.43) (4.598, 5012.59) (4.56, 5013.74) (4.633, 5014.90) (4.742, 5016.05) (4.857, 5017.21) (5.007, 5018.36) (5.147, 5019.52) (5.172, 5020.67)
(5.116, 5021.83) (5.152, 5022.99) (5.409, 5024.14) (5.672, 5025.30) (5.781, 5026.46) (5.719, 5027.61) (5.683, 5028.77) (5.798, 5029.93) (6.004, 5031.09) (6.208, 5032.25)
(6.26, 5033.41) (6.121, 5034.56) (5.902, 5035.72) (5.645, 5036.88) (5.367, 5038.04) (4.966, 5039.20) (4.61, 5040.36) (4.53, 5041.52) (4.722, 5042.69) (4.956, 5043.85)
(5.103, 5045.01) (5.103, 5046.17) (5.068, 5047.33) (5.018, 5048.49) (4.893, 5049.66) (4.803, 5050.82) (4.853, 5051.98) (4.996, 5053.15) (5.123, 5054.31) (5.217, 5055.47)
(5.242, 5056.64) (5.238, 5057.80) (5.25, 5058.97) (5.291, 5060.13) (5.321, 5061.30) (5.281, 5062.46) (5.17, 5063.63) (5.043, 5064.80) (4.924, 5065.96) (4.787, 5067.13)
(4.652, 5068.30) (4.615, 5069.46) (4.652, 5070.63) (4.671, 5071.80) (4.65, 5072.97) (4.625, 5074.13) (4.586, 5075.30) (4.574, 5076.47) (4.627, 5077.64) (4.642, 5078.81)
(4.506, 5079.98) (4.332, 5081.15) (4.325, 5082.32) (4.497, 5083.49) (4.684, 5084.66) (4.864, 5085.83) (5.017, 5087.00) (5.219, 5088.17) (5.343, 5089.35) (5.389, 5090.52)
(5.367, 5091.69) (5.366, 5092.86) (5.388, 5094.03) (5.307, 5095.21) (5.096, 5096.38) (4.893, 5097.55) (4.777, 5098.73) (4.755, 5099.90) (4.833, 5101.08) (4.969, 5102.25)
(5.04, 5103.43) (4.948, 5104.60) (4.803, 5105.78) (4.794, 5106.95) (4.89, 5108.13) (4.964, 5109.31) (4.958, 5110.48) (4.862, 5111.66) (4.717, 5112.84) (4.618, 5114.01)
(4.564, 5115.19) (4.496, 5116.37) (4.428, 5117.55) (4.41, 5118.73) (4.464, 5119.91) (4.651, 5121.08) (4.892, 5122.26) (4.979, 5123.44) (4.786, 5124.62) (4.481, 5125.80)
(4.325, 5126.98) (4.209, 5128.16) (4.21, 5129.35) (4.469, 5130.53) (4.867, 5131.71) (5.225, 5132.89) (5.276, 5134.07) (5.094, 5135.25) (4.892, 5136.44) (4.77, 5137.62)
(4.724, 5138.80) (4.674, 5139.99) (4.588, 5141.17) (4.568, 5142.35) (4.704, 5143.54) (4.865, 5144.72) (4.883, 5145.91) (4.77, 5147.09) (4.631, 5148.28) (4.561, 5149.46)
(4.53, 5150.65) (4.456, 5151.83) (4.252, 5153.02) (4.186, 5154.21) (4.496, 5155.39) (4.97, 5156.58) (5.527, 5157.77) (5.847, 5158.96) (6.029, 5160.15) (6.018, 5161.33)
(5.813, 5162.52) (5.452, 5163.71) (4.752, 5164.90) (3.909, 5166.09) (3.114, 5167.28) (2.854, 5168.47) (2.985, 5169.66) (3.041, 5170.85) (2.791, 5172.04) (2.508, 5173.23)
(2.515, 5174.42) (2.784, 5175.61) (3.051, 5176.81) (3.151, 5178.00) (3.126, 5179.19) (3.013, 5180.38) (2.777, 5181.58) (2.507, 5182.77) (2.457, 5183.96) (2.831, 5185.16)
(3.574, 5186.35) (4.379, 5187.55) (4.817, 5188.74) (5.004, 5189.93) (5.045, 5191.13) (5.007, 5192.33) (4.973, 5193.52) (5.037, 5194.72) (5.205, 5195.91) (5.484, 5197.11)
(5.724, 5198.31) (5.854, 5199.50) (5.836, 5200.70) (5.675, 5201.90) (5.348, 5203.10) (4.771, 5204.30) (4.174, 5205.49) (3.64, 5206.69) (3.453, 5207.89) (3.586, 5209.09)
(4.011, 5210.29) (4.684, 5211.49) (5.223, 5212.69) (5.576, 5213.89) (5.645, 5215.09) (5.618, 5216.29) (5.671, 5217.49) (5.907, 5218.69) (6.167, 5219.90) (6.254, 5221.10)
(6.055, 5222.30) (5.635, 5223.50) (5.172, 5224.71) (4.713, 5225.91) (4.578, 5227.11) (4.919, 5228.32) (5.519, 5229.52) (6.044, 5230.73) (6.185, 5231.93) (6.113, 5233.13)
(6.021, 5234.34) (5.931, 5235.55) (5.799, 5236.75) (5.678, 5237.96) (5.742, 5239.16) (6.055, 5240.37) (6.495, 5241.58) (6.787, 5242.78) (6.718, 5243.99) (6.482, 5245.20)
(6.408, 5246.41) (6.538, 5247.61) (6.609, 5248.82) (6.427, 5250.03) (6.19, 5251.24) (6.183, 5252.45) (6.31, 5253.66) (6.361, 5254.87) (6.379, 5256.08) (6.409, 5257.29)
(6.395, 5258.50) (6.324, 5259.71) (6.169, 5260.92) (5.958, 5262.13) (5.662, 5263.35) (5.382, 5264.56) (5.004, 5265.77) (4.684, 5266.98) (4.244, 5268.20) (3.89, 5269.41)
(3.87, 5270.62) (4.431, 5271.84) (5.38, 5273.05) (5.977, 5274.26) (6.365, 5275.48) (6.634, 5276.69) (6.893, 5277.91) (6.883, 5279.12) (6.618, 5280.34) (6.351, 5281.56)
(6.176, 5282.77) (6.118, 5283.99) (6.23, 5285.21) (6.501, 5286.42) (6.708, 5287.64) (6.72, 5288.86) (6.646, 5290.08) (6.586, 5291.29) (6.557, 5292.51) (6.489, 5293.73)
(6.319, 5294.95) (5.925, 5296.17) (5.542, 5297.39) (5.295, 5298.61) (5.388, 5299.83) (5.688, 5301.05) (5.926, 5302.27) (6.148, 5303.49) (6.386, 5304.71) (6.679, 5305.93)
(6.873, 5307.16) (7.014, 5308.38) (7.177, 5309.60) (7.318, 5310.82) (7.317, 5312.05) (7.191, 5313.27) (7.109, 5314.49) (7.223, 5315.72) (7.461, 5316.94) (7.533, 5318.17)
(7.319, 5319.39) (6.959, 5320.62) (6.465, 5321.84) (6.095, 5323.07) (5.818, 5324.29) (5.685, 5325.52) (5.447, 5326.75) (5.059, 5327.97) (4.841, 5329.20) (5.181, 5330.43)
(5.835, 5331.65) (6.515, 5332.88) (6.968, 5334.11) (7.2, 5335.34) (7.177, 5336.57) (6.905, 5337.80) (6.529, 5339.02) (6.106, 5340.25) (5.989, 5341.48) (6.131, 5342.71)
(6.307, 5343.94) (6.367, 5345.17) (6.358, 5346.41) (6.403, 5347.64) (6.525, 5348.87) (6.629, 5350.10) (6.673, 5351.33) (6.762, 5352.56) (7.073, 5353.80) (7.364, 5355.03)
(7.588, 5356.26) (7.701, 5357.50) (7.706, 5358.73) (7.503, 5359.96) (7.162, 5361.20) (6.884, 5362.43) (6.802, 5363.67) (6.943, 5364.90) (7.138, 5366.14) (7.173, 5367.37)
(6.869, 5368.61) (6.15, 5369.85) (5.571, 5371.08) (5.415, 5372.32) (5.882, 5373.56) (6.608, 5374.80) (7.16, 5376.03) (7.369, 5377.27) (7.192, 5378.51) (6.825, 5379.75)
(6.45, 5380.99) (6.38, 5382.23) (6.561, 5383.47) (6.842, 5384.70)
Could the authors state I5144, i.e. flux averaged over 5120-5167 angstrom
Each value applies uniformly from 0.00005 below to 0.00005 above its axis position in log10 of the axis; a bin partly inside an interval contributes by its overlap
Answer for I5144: 4.81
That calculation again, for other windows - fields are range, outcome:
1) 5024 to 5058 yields 5.33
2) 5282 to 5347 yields 6.41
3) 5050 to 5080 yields 4.9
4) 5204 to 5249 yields 5.54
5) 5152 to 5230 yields 4.53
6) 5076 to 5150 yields 4.79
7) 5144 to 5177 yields 4.29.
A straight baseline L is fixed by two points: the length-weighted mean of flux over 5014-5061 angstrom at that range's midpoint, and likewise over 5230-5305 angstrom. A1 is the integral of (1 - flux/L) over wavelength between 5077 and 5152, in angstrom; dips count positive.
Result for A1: 9.9 angstrom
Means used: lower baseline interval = 5.25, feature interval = 4.79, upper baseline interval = 6.04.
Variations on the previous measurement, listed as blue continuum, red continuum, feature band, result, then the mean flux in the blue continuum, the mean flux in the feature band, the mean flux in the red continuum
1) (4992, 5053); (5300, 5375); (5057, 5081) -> 2.3 angstrom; 5.15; 4.85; 6.6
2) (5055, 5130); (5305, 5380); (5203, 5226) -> 2.7 angstrom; 4.83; 5.07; 6.67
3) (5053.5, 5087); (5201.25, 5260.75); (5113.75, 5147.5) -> 3.1 angstrom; 4.84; 4.69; 5.69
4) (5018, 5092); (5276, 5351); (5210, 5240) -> 2.0 angstrom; 5.1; 5.57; 6.43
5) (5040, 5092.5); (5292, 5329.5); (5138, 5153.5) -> 2.2 angstrom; 4.9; 4.64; 6.41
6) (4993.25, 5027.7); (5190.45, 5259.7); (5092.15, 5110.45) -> 1.0 angstrom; 5.04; 4.99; 5.63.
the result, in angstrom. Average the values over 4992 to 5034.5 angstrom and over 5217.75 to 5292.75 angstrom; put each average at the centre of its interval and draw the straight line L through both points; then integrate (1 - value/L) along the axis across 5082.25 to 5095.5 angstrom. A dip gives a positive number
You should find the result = 0.84 angstrom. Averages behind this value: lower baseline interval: 5.19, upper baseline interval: 5.97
